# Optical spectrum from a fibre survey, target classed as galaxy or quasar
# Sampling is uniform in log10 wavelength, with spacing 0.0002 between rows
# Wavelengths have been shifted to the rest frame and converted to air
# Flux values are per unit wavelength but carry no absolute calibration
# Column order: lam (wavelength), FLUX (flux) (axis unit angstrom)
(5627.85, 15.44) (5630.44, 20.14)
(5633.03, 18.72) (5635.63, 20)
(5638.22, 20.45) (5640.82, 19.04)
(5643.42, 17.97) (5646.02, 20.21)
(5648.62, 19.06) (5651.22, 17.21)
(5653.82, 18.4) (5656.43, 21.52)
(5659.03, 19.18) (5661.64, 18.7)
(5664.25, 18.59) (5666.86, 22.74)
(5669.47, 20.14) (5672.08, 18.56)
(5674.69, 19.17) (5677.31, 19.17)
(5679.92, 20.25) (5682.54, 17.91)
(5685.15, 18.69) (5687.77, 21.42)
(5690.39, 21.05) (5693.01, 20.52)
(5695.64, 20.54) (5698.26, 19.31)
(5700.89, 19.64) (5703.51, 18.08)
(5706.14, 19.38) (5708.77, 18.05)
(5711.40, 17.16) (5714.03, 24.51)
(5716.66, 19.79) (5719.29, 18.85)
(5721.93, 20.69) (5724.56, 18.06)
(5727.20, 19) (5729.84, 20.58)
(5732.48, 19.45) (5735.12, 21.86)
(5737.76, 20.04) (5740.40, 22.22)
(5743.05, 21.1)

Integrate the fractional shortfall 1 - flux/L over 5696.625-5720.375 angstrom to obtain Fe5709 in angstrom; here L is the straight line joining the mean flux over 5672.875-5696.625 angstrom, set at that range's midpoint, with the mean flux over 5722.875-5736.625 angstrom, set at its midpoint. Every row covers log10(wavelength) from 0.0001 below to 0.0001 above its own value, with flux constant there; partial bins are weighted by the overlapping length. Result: 0.46 angstrom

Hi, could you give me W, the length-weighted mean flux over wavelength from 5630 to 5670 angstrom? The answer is 19.5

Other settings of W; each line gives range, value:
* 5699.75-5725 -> 19.5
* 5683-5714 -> 19.6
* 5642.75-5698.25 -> 19.6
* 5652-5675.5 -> 19.6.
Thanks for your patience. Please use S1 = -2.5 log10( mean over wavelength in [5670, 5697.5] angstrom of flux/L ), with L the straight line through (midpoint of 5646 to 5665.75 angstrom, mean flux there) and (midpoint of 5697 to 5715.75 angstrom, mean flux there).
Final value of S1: -0.03 mag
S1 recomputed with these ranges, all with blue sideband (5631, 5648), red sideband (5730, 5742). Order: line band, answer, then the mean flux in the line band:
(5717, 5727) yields 0.077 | 19.2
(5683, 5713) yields 0.046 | 19.4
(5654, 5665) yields 0.016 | 19.4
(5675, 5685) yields 0.053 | 19.1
